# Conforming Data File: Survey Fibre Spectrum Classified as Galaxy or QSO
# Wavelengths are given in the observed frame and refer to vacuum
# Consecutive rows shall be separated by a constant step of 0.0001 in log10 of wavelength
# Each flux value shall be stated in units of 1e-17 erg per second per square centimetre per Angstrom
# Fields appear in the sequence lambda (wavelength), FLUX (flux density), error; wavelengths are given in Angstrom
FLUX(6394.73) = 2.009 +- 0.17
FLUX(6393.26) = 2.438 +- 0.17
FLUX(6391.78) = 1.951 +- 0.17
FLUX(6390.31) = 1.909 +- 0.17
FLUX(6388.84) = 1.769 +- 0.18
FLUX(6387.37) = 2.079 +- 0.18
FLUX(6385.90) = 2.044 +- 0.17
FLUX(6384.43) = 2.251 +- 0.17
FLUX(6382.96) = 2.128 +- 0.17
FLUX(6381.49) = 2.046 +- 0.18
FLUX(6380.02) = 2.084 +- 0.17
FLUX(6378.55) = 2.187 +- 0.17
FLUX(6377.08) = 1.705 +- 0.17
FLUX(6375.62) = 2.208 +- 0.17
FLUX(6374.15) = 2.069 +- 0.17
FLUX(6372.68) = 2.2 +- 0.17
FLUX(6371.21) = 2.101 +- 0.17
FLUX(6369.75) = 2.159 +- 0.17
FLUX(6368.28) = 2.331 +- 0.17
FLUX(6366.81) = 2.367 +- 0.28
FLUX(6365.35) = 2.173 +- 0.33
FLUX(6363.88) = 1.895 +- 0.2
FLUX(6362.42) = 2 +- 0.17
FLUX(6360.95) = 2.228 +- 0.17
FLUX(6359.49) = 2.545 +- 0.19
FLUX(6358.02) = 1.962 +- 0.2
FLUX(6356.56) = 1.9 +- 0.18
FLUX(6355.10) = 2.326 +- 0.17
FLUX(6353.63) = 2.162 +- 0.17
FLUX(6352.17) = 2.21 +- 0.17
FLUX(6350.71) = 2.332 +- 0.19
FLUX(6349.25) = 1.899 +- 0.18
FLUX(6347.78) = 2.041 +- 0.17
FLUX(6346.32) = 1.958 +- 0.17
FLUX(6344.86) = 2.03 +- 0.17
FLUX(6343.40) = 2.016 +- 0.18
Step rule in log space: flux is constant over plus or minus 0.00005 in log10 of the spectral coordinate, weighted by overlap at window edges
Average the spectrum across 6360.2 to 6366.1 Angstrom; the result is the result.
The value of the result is 2.08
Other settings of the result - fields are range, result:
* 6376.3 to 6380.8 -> 2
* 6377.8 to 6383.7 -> 2.11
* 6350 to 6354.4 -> 2.23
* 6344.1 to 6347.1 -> 2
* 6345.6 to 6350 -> 1.97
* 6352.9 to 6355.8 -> 2.24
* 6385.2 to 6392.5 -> 1.95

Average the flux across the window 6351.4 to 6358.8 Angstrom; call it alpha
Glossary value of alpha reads 2.12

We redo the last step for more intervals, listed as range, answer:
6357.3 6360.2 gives 2.25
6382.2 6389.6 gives 2.05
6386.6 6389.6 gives 1.93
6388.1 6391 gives 1.84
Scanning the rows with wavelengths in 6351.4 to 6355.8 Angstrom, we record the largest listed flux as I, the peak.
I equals 2.326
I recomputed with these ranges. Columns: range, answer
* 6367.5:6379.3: 2.331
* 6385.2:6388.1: 2.079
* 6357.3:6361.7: 2.545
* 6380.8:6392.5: 2.251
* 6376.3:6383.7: 2.187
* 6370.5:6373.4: 2.2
